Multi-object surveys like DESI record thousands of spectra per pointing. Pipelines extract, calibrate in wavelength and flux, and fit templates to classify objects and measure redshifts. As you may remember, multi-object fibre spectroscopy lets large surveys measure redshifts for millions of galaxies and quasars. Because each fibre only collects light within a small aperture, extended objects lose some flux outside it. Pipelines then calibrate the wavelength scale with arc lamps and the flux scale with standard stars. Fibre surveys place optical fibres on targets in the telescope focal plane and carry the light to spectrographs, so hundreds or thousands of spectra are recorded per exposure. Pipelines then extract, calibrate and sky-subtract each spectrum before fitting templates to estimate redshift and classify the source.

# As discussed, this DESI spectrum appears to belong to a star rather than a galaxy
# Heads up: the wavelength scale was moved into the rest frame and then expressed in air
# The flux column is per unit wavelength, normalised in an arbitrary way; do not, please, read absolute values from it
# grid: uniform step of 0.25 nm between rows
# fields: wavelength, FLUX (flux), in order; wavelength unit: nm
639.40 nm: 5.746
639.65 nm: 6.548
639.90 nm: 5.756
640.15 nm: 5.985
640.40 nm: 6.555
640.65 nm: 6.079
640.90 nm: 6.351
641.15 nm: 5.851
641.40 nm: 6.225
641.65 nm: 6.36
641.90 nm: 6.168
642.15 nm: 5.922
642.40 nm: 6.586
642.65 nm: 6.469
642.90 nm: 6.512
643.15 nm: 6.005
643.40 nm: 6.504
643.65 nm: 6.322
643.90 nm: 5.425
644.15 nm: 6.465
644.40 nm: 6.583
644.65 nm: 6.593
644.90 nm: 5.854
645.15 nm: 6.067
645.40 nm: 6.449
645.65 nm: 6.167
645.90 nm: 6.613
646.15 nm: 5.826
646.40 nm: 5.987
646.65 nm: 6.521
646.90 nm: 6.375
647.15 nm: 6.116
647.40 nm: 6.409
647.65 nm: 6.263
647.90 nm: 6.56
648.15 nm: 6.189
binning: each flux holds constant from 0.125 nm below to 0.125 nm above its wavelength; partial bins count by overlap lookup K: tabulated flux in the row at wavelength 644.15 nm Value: 6.465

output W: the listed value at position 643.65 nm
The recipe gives 6.322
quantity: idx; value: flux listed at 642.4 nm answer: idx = 6.586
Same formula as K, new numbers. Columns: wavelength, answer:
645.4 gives 6.449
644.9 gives 5.854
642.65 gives 6.469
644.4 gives 6.583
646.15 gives 5.826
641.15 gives 5.851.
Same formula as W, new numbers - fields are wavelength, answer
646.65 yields 6.521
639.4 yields 5.746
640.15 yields 5.985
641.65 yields 6.36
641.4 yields 6.225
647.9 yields 6.56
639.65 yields 6.548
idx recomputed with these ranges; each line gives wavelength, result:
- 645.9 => 6.613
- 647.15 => 6.116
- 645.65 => 6.167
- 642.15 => 5.922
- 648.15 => 6.189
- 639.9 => 5.756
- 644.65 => 6.593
